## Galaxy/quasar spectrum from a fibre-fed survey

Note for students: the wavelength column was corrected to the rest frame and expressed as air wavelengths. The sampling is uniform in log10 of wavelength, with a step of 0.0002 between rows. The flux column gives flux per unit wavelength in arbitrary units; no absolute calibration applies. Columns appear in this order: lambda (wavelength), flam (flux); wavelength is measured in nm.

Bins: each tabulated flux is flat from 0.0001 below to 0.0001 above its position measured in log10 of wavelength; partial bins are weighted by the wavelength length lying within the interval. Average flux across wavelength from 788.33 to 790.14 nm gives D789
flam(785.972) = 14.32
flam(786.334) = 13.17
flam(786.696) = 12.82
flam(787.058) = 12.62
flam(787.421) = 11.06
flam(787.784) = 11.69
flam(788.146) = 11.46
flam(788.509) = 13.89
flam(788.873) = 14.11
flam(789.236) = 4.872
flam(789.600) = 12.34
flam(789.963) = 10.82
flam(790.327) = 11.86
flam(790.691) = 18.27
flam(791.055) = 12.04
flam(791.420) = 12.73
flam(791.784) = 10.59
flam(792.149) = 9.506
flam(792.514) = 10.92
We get 11.2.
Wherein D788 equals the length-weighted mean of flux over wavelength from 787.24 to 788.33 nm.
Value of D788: 11.4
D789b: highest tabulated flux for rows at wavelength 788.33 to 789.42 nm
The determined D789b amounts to 14.11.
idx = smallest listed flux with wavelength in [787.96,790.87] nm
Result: 4.872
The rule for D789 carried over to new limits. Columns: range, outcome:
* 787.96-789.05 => 13.1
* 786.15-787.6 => 12.4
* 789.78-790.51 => 11.4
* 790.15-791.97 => 13.1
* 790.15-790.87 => 15.1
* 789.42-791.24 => 13.1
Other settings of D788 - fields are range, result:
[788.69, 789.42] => 9.49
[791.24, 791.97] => 11.7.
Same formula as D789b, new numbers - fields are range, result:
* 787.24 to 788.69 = 13.89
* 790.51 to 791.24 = 18.27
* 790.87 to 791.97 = 12.73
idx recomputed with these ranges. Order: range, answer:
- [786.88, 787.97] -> 11.06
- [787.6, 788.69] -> 11.46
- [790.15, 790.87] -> 11.86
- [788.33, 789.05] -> 13.89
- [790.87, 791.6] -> 12.04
